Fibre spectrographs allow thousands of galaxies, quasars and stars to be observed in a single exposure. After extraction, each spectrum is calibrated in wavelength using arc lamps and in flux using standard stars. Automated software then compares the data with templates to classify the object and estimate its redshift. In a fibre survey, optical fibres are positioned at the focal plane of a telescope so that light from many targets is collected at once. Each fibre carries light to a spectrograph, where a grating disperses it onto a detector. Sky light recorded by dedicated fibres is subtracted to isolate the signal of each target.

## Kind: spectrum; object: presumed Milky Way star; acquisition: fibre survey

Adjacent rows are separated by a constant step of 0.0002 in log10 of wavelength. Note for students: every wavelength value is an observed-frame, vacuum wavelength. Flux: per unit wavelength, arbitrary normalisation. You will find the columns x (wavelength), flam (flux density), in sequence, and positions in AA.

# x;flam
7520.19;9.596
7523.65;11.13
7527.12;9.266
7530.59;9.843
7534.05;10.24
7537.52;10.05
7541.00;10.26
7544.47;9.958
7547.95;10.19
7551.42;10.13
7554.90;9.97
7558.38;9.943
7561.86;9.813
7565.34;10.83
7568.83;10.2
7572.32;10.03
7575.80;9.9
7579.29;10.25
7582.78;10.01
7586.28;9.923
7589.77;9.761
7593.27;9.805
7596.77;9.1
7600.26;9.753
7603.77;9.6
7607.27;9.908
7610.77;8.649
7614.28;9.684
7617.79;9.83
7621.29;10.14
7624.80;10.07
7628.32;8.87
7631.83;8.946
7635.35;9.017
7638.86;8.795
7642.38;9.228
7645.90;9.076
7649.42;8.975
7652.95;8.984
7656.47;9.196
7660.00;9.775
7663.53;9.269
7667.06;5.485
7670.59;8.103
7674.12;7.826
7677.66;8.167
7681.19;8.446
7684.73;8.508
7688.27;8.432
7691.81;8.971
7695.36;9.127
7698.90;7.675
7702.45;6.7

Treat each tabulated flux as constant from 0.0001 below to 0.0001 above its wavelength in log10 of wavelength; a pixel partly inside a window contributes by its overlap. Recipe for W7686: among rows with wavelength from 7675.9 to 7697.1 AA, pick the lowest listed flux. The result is 8.167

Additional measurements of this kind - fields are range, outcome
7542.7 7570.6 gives 9.813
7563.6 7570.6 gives 10.2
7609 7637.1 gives 8.649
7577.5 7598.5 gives 9.1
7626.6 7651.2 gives 8.795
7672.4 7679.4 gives 7.826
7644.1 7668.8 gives 5.485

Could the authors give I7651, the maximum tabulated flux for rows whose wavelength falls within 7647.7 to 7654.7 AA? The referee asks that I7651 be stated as 8.984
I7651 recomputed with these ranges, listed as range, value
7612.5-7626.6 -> 10.14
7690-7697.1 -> 9.127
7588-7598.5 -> 9.805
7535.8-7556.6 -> 10.26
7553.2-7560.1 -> 9.97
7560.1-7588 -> 10.83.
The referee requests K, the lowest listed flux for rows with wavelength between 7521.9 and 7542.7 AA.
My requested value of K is 9.266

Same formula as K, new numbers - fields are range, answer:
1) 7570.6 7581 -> 9.9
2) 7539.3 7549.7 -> 9.958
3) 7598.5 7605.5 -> 9.6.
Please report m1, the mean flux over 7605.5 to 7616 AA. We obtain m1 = 9.42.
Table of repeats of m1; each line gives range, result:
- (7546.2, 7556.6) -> 10.1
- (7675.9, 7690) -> 8.39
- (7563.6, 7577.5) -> 10.2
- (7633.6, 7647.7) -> 9.03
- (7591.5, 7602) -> 9.56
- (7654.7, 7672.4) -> 8.37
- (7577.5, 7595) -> 9.95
